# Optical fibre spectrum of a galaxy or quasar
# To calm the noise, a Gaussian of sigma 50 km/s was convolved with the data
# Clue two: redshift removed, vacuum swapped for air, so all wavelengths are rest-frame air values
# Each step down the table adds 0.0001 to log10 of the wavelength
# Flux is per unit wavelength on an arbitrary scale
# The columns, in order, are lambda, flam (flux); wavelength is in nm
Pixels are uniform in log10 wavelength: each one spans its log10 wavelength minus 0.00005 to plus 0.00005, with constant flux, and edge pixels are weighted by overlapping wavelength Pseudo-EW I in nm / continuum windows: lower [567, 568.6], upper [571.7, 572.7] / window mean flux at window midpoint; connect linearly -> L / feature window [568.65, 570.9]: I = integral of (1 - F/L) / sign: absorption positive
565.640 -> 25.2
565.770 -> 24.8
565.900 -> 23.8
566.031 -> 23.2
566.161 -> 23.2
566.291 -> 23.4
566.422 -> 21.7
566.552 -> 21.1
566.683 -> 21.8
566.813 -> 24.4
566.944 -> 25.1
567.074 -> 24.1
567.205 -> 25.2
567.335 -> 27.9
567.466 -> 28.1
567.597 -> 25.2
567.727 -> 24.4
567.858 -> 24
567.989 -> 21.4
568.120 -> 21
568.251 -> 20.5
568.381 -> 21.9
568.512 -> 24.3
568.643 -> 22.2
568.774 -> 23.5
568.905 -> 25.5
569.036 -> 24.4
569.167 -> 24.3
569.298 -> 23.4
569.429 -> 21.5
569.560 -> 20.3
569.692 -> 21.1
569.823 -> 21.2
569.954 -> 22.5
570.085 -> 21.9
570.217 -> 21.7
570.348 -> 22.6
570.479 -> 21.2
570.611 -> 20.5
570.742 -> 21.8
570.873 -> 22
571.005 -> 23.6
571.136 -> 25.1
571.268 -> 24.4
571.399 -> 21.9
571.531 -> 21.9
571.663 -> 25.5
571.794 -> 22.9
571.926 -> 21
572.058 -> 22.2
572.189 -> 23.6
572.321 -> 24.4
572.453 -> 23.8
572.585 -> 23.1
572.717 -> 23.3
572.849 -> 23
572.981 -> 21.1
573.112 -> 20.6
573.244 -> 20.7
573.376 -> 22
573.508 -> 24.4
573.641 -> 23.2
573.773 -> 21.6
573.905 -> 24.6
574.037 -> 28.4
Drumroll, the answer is 0.121 nm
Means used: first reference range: 24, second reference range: 23.1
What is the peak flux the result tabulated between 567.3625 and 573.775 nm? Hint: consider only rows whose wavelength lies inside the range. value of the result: 28.1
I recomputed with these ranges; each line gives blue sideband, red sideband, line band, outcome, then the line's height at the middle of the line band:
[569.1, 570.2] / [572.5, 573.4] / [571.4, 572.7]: -0.064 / 22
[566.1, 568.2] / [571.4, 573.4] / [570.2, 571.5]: 0.027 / 23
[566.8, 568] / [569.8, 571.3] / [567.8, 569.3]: 0.069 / 24.1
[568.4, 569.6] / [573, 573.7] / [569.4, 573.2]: 0.041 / 22.7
